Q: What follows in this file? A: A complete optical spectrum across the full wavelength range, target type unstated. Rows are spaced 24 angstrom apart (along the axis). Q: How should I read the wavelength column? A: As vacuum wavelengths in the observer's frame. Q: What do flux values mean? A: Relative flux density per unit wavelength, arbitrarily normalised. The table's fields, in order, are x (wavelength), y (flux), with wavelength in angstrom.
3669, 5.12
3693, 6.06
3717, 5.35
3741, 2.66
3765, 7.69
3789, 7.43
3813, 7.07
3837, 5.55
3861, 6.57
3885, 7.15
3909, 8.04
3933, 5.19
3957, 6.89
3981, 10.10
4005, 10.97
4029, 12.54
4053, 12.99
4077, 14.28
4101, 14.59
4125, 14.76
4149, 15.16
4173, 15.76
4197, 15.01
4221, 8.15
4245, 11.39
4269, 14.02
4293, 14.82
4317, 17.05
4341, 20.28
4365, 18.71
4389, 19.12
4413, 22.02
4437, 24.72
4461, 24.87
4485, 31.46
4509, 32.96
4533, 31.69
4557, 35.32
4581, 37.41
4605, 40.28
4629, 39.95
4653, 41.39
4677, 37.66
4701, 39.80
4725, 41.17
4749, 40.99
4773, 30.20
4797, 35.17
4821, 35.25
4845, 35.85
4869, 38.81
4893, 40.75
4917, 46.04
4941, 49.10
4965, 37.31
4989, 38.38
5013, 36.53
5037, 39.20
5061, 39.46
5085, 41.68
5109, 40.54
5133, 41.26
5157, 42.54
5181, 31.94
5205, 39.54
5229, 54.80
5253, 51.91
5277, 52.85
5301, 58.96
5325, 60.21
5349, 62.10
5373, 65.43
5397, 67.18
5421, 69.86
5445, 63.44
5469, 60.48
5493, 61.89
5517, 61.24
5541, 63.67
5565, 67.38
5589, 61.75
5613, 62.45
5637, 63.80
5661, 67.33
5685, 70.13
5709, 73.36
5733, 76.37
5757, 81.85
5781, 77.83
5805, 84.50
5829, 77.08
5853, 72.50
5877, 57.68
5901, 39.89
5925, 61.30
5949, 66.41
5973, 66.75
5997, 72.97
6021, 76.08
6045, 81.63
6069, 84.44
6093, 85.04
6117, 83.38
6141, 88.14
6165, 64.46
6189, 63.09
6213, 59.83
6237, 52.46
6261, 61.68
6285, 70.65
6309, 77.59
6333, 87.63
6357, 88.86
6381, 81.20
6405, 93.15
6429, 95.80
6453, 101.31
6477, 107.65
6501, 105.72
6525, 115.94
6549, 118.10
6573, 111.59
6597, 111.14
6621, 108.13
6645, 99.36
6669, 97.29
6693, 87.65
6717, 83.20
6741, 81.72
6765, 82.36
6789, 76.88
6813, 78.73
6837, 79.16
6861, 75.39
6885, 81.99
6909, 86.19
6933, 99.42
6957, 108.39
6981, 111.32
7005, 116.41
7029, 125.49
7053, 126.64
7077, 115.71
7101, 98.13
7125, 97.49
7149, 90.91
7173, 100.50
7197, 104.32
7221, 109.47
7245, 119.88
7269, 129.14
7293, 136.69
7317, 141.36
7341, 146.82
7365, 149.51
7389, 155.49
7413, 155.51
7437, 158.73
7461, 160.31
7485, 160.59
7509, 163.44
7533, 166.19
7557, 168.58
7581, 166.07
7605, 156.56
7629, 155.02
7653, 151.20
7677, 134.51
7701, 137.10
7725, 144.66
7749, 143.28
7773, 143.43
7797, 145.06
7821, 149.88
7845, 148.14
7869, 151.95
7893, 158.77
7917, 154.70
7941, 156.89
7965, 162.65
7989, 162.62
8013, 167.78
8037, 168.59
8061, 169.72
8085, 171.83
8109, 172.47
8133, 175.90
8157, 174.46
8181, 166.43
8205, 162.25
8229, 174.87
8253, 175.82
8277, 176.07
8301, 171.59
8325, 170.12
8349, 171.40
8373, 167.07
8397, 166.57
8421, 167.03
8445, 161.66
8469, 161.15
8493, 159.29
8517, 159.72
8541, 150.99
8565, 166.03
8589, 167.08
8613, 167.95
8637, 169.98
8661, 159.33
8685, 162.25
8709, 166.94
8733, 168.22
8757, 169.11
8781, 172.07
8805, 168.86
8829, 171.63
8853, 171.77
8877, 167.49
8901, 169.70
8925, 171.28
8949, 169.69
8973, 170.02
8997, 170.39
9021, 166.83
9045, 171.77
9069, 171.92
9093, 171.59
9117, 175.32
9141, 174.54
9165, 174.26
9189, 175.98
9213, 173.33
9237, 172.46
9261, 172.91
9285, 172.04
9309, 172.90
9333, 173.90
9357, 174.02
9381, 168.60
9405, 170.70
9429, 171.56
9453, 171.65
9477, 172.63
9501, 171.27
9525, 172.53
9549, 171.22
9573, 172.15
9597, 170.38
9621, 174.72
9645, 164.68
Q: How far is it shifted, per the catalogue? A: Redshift 0.00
